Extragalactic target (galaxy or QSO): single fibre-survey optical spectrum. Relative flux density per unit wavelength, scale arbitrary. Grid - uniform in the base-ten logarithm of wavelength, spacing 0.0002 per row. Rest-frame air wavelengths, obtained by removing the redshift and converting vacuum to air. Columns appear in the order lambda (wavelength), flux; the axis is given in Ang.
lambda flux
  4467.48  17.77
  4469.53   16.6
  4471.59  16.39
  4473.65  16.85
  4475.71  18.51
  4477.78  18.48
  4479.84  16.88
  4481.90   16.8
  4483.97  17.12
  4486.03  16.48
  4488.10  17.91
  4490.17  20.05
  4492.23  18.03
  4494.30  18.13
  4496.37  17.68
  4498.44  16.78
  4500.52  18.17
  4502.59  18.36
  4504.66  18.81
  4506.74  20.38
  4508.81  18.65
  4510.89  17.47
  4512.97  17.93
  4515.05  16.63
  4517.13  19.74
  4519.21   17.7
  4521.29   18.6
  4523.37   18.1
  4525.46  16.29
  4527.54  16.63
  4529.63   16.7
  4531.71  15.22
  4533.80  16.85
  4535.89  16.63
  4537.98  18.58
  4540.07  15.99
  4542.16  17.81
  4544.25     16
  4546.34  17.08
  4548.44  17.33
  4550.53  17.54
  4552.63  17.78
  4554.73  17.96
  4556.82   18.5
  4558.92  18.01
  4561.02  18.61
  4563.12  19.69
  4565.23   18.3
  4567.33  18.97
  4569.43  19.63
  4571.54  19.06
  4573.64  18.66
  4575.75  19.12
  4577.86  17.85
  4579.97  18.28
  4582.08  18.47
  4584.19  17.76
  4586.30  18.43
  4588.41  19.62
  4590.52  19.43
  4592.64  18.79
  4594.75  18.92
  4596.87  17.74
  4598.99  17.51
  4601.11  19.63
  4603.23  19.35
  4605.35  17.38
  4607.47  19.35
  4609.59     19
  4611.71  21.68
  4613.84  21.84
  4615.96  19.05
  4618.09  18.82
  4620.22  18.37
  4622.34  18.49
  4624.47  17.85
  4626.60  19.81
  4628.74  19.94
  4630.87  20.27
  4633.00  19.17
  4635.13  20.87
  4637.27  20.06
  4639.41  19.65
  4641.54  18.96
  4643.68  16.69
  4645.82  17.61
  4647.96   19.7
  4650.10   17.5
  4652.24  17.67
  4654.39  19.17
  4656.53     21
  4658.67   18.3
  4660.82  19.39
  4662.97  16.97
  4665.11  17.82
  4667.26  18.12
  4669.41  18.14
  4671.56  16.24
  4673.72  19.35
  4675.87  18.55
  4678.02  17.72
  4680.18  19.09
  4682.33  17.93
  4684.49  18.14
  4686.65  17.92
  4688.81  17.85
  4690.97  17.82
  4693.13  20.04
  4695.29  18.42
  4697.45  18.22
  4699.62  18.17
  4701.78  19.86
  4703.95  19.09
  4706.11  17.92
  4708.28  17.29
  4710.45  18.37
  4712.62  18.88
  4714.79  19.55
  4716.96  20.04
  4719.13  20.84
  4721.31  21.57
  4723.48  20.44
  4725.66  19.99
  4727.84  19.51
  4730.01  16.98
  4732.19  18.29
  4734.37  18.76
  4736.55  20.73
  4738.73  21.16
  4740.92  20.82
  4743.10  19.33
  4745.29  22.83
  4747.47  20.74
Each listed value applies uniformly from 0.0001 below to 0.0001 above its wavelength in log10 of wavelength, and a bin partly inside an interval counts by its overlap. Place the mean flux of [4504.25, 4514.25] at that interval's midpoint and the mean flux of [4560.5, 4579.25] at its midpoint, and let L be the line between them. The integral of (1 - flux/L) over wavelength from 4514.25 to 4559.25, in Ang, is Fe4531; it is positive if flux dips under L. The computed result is 3.29 Ang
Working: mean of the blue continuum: 18.6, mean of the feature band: 17.3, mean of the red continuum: 18.9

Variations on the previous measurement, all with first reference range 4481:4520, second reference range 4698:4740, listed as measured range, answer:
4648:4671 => 0.68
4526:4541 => 1.31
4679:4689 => 0.48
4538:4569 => 0.80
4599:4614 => -0.64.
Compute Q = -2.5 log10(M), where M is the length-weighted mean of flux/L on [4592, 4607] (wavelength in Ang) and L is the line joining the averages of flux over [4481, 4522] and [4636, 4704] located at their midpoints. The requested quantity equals -0.01 mag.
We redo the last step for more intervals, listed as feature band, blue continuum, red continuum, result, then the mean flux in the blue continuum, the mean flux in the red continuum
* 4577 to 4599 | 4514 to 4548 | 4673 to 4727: -0.04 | 17.2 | 18.9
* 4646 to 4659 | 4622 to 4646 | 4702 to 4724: 0.02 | 19.2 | 19.4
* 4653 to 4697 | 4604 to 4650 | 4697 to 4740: 0.05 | 19.2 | 19.3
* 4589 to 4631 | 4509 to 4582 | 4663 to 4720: -0.06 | 17.8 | 18.5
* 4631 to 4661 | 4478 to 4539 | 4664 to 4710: -0.05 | 17.7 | 18.3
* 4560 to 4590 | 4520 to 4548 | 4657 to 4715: -0.09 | 17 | 18.3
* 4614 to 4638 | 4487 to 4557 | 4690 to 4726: -0.05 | 17.7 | 19.2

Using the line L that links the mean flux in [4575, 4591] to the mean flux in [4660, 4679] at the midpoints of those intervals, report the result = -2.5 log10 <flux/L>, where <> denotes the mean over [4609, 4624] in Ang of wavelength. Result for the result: -0.07 mag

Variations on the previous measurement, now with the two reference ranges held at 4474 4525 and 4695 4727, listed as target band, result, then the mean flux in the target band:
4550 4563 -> 0.009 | 18.2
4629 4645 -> -0.032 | 19.4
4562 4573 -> -0.040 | 19.1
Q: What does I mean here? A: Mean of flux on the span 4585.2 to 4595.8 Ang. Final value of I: 19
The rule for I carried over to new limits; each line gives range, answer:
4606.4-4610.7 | 19.2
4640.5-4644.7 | 17.8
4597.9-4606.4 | 18.5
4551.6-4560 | 18.1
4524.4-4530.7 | 16.5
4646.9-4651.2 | 18.6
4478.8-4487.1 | 16.8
